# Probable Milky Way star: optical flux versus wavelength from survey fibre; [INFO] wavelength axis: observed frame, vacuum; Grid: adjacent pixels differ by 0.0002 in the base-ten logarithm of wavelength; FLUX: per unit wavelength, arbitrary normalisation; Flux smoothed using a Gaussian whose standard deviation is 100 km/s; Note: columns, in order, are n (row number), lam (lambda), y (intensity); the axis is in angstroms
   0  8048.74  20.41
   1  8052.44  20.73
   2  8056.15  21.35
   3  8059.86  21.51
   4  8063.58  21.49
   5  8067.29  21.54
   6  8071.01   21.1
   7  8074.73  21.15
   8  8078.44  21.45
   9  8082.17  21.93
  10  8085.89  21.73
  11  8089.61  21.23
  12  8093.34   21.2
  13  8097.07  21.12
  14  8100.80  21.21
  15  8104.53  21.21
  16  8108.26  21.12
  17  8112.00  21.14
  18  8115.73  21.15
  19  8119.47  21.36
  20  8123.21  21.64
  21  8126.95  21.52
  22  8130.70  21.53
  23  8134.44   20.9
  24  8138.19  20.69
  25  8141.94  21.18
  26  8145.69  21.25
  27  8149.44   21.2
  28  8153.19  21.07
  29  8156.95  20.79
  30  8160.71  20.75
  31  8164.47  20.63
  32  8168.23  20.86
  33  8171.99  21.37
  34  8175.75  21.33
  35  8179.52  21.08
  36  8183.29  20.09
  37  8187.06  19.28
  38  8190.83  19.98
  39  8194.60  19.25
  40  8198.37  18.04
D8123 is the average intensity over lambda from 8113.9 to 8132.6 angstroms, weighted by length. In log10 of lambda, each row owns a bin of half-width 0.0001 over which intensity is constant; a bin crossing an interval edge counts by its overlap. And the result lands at 21.4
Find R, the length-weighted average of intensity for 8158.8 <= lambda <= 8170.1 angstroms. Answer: 20.7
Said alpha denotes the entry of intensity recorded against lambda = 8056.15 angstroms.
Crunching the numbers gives 21.35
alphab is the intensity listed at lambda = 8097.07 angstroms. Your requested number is 21.12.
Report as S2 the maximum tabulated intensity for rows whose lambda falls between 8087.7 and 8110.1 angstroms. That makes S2 21.23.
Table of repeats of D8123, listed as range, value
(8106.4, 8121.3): 21.2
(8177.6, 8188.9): 20.1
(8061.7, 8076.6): 21.3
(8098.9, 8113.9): 21.2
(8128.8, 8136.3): 21.2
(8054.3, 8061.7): 21.4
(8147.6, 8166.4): 20.9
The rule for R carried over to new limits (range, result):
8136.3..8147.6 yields 21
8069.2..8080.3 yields 21.2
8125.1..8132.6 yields 21.5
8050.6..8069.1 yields 21.3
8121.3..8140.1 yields 21.3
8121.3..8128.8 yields 21.6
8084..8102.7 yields 21.3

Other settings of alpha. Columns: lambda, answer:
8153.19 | 21.07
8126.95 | 21.52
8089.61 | 21.23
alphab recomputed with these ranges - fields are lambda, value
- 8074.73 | 21.15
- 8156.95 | 20.79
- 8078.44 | 21.45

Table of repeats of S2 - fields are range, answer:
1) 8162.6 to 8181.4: 21.37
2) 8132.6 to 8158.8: 21.25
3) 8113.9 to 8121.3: 21.36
